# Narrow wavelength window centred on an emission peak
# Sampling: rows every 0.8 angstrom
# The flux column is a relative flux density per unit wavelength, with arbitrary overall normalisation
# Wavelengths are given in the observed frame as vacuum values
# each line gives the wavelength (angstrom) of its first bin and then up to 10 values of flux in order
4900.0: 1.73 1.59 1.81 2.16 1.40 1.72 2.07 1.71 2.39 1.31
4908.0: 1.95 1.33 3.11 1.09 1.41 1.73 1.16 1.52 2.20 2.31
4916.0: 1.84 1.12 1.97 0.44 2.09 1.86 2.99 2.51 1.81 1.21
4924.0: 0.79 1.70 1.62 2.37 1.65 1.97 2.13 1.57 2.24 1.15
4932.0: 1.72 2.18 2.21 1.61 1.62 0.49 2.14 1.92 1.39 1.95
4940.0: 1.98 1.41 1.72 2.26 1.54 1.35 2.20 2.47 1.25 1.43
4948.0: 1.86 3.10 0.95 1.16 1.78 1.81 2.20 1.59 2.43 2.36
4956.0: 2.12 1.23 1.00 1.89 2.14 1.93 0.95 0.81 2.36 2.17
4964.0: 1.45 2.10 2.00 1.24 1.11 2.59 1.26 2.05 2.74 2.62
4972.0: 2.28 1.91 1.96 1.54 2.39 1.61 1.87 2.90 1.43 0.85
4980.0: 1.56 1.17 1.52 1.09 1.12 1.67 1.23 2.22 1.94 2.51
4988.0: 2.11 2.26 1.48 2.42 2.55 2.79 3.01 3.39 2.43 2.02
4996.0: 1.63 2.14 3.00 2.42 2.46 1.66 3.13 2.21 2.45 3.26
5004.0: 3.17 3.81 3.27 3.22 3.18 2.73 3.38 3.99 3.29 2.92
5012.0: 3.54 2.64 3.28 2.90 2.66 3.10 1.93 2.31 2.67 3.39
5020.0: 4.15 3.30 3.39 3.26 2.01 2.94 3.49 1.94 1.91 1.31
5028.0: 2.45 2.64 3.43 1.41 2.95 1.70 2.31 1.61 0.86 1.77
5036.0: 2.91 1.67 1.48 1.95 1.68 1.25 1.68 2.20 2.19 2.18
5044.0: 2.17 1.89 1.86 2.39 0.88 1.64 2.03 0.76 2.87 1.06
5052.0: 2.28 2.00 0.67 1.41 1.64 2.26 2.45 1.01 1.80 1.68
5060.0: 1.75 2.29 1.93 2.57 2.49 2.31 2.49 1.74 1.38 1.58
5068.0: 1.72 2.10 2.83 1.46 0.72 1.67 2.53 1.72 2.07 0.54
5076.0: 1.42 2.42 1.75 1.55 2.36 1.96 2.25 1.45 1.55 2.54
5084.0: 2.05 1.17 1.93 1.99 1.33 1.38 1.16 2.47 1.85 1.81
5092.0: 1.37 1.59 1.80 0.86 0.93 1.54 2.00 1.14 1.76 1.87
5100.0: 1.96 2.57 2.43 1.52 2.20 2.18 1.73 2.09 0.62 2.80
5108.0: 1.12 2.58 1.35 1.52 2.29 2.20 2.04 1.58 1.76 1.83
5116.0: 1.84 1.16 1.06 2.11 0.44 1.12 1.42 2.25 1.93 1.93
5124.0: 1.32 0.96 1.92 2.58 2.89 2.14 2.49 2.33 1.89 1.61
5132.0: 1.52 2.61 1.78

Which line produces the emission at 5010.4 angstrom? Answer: Mg II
